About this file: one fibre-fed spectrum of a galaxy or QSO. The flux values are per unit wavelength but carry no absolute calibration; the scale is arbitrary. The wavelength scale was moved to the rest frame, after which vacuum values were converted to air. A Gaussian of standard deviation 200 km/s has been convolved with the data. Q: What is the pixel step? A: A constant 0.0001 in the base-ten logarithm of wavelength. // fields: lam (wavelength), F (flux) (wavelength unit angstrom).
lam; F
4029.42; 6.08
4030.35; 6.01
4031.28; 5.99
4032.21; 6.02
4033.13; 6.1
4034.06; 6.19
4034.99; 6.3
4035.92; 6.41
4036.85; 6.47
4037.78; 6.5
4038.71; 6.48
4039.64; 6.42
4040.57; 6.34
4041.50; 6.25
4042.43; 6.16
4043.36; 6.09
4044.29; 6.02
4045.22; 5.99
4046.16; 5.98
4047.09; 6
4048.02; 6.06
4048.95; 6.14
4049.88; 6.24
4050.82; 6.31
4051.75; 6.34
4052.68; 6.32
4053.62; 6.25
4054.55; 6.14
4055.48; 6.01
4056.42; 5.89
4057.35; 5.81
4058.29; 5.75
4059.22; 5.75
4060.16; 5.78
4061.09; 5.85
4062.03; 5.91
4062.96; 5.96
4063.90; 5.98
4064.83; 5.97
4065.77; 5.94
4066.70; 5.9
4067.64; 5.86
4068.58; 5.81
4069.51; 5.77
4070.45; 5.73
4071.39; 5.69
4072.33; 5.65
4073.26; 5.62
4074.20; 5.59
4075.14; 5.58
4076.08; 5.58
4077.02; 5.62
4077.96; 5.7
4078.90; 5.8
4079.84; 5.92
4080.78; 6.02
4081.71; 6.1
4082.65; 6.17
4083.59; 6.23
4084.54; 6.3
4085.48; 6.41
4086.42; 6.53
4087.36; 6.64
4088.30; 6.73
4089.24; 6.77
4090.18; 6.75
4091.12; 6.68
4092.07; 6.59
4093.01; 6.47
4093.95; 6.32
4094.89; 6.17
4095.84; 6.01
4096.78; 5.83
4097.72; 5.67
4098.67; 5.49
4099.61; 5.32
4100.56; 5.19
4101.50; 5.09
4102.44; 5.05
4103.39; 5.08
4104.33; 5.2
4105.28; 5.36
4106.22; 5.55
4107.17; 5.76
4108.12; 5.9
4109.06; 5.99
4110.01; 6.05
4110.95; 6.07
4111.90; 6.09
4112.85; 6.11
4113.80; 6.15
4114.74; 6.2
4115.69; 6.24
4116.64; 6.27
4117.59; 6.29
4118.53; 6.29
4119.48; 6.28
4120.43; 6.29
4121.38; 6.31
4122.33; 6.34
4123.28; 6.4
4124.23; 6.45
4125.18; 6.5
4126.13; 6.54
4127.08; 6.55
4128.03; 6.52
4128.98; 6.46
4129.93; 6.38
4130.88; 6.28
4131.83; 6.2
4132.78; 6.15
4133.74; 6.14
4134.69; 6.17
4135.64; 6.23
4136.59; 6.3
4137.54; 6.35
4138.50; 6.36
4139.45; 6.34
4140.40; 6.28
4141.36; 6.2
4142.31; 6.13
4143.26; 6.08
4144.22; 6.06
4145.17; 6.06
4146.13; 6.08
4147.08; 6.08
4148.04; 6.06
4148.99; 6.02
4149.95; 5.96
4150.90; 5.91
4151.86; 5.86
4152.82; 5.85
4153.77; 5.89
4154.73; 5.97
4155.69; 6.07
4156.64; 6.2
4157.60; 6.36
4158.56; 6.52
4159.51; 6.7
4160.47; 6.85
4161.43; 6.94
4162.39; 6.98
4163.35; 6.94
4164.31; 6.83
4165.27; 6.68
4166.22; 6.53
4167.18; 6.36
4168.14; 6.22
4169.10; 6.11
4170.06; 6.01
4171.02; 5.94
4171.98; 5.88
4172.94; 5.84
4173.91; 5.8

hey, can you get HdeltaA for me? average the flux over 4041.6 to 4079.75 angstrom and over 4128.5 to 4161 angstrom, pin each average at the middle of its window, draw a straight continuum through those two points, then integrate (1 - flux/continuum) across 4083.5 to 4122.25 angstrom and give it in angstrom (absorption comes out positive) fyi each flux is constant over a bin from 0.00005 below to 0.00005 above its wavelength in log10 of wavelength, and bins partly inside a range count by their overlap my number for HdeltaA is 0.08 angstrom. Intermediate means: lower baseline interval 5.92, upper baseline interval 6.19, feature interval 6.04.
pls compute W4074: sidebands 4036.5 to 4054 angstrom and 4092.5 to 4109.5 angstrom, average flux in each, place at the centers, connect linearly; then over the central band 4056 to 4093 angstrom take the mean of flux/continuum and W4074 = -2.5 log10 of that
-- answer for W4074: -0.02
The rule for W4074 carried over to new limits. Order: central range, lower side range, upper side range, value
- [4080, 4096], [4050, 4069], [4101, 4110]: -0.133 mag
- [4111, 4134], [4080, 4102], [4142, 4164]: -0.018 mag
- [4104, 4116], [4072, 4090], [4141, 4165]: 0.045 mag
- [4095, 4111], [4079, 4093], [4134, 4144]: 0.143 mag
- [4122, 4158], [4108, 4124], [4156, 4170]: 0.032 mag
